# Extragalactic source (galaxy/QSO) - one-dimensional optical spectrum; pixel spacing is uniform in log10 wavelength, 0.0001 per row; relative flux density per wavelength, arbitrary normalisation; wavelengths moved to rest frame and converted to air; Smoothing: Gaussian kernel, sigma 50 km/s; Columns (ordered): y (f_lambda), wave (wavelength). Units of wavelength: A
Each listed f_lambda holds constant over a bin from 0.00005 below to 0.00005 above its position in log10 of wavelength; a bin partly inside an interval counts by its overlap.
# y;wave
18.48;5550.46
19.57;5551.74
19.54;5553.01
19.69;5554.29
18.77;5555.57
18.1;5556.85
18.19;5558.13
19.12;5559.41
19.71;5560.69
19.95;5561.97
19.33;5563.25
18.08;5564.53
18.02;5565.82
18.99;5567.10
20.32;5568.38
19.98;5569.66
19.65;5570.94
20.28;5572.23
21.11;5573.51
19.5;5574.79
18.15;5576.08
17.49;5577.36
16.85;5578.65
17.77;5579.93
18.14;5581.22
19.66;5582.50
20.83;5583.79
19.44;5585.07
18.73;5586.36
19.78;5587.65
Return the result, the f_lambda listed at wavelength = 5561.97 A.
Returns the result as 19.95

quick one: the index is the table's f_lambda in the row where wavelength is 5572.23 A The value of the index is 20.28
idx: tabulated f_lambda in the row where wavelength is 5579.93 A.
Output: 17.77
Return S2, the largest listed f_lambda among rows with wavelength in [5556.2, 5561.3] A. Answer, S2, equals 19.71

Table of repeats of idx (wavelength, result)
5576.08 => 18.15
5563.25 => 19.33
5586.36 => 18.73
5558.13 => 18.19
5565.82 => 18.02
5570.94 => 19.65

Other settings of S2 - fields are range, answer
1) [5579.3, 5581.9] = 18.14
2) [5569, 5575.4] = 21.11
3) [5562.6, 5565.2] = 19.33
